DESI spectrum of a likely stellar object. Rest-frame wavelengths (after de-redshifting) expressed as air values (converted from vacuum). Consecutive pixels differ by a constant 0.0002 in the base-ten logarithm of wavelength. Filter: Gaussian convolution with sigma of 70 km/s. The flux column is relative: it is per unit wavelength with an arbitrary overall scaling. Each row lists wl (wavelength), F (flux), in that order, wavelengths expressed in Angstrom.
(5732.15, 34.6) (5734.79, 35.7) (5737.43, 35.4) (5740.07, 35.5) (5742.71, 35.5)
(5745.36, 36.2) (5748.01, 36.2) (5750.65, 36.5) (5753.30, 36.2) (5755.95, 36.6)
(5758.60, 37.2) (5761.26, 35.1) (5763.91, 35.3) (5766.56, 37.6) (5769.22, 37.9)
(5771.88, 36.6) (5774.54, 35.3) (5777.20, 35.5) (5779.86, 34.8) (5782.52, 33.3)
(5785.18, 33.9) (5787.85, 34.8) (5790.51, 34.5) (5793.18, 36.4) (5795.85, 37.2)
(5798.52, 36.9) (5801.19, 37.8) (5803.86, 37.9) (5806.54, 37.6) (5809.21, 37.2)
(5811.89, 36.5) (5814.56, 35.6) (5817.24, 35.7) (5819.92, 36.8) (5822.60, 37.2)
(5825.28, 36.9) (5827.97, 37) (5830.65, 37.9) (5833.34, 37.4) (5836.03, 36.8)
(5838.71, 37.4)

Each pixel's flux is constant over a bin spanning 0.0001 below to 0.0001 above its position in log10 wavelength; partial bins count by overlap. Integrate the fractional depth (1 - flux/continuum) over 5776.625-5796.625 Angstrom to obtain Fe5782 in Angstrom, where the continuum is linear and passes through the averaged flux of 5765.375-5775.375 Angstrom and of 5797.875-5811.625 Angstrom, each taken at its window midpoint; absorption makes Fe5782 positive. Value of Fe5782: 1.2 Angstrom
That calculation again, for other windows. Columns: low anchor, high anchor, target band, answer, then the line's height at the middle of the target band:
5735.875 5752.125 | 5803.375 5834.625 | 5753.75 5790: 0.6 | 36.3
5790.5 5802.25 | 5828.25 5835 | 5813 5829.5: 0.3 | 37.3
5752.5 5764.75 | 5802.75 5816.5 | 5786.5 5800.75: 0.2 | 36.6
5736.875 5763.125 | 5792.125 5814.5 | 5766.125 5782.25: 0.2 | 36.5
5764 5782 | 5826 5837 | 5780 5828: 0.6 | 36.7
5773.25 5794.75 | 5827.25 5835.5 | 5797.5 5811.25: -0.6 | 35.9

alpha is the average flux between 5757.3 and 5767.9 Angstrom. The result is 36.3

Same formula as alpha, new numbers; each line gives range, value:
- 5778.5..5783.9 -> 34.1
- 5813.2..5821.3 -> 36.1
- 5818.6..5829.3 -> 37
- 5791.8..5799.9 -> 36.8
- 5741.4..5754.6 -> 36.1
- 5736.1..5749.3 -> 35.8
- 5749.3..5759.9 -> 36.6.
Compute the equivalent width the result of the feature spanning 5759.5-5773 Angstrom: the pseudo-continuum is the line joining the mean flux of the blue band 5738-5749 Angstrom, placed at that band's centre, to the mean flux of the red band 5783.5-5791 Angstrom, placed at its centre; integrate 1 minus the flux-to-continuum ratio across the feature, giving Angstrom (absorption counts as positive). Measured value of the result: -0.6 Angstrom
